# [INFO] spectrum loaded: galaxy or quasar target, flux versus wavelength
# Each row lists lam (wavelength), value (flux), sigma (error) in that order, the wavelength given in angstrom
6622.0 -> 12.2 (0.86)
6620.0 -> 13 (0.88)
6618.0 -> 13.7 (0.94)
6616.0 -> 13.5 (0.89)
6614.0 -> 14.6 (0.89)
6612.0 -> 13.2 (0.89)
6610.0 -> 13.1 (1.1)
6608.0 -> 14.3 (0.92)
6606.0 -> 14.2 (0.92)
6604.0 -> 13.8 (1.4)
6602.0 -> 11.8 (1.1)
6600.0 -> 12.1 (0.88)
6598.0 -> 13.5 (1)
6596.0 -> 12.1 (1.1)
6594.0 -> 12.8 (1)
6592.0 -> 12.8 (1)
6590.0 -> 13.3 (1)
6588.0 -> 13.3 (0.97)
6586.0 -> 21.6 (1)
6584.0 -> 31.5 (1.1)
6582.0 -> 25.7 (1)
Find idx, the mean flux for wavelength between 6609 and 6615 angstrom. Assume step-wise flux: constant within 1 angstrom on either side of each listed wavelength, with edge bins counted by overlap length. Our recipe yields 13.6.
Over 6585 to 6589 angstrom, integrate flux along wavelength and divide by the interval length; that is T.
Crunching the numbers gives 17.5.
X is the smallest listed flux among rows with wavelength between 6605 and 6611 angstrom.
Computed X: 13.1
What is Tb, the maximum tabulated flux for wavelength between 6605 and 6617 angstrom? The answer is 14.6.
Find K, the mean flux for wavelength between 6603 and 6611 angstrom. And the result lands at 13.9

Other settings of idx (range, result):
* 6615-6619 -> 13.6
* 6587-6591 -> 13.3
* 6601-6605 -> 12.8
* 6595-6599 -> 12.8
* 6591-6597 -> 12.6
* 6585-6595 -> 14.8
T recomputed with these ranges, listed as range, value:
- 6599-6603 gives 11.9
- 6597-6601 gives 12.8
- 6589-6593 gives 13.1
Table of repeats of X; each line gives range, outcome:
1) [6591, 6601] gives 12.1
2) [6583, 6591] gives 13.3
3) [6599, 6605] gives 11.8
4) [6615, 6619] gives 13.5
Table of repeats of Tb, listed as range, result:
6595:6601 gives 13.5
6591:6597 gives 12.8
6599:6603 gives 12.1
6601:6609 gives 14.3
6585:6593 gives 21.6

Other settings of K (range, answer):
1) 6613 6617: 14.1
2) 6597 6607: 13.1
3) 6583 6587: 26.6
